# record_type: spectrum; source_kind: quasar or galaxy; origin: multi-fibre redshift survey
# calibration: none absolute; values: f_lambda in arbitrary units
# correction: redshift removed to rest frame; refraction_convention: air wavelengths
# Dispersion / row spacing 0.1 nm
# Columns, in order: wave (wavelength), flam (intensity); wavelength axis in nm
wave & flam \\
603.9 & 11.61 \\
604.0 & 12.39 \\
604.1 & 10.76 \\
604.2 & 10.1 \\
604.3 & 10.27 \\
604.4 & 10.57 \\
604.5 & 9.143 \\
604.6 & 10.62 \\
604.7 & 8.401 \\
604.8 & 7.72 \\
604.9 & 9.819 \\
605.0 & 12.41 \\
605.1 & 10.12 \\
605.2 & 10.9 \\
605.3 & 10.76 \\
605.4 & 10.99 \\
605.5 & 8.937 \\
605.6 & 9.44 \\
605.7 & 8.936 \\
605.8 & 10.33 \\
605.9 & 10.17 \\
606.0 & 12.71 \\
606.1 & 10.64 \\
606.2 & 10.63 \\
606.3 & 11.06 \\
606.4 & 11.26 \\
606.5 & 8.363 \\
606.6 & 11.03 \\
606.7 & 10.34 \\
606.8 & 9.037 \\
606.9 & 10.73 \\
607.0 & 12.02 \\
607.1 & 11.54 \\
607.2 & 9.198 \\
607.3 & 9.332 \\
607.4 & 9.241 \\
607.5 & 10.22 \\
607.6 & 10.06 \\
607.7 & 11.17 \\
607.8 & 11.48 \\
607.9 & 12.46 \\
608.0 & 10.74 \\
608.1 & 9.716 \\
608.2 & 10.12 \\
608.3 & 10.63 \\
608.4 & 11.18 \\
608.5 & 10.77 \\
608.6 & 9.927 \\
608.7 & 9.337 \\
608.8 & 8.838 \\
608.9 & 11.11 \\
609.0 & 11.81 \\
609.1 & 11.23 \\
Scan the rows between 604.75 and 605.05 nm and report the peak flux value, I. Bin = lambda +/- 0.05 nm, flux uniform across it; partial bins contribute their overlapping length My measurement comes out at 12.41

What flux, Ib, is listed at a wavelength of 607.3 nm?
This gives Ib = 9.332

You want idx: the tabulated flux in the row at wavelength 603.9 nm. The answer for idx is 11.61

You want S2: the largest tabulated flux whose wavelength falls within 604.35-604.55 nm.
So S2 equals 10.57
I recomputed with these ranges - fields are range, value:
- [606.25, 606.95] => 11.26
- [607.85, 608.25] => 12.46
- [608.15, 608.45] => 11.18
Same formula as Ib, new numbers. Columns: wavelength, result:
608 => 10.74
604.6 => 10.62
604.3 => 10.27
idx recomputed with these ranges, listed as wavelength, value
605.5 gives 8.937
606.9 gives 10.73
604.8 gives 7.72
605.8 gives 10.33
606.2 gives 10.63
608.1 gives 9.716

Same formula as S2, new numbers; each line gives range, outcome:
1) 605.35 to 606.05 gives 12.71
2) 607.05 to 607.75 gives 11.54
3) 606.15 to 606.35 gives 11.06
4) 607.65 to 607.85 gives 11.48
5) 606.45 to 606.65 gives 11.03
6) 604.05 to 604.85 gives 10.76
